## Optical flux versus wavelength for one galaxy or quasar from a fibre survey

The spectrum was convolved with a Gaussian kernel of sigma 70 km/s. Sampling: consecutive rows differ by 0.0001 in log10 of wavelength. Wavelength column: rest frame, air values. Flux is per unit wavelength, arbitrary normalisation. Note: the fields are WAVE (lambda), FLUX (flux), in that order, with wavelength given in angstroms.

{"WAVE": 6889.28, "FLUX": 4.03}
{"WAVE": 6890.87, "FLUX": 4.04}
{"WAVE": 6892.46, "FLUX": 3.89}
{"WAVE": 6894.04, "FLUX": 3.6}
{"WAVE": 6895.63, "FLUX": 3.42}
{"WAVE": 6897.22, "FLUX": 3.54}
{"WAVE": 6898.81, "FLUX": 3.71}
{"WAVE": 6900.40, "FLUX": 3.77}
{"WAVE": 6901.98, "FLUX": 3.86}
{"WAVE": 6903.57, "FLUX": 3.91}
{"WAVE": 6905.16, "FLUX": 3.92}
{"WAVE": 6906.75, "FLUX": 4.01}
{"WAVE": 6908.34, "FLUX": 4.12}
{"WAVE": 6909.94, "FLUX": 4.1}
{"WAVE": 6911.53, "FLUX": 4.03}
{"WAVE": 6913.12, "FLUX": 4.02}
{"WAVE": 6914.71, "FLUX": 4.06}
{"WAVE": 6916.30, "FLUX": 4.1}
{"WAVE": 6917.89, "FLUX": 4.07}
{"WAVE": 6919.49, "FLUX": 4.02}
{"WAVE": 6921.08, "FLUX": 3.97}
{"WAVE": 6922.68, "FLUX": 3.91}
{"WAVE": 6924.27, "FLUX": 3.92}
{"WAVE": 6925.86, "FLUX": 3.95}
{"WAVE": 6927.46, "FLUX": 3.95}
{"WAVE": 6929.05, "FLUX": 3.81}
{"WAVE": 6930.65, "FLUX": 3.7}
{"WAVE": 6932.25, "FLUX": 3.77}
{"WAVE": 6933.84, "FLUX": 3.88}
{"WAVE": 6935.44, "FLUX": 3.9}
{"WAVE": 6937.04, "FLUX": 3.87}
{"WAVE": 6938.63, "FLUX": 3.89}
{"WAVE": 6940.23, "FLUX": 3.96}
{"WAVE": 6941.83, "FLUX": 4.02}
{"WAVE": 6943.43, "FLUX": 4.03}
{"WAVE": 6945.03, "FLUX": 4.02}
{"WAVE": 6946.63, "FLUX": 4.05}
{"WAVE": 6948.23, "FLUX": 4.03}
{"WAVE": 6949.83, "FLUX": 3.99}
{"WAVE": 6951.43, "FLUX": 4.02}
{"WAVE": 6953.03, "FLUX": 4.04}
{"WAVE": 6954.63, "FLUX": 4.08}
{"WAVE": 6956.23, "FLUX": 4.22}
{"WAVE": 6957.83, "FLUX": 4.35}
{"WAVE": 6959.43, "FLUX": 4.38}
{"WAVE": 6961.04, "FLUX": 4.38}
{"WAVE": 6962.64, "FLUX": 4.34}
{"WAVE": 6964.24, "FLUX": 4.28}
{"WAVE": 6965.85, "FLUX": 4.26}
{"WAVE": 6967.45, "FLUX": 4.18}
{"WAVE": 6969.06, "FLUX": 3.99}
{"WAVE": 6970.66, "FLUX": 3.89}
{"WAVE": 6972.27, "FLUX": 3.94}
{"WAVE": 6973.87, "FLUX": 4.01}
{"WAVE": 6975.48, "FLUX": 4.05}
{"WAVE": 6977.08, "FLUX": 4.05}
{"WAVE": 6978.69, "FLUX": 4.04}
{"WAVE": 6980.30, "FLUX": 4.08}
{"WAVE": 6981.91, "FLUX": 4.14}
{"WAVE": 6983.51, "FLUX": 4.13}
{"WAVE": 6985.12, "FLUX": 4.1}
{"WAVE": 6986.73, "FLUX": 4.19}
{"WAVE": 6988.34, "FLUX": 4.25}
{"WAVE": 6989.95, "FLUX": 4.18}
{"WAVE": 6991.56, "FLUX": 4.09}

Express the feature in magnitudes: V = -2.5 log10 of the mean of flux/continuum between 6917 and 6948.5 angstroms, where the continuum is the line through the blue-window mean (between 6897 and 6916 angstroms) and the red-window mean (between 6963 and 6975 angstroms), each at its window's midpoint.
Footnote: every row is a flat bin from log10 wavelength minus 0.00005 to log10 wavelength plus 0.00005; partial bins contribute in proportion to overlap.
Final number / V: 0.02 mag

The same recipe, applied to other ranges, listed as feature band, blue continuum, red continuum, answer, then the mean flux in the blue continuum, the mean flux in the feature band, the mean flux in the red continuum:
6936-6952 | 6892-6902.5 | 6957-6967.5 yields 0.04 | 3.68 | 3.99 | 4.32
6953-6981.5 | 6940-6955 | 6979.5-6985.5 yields -0.02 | 4.02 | 4.14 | 4.12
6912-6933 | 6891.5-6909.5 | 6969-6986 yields -0.02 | 3.8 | 3.94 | 4.04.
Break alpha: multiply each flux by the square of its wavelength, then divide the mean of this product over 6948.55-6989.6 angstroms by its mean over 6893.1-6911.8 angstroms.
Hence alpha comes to 1.10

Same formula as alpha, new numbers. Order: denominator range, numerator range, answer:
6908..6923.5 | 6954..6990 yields 1.05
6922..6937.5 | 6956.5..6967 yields 1.13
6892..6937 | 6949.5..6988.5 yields 1.08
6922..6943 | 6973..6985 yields 1.06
